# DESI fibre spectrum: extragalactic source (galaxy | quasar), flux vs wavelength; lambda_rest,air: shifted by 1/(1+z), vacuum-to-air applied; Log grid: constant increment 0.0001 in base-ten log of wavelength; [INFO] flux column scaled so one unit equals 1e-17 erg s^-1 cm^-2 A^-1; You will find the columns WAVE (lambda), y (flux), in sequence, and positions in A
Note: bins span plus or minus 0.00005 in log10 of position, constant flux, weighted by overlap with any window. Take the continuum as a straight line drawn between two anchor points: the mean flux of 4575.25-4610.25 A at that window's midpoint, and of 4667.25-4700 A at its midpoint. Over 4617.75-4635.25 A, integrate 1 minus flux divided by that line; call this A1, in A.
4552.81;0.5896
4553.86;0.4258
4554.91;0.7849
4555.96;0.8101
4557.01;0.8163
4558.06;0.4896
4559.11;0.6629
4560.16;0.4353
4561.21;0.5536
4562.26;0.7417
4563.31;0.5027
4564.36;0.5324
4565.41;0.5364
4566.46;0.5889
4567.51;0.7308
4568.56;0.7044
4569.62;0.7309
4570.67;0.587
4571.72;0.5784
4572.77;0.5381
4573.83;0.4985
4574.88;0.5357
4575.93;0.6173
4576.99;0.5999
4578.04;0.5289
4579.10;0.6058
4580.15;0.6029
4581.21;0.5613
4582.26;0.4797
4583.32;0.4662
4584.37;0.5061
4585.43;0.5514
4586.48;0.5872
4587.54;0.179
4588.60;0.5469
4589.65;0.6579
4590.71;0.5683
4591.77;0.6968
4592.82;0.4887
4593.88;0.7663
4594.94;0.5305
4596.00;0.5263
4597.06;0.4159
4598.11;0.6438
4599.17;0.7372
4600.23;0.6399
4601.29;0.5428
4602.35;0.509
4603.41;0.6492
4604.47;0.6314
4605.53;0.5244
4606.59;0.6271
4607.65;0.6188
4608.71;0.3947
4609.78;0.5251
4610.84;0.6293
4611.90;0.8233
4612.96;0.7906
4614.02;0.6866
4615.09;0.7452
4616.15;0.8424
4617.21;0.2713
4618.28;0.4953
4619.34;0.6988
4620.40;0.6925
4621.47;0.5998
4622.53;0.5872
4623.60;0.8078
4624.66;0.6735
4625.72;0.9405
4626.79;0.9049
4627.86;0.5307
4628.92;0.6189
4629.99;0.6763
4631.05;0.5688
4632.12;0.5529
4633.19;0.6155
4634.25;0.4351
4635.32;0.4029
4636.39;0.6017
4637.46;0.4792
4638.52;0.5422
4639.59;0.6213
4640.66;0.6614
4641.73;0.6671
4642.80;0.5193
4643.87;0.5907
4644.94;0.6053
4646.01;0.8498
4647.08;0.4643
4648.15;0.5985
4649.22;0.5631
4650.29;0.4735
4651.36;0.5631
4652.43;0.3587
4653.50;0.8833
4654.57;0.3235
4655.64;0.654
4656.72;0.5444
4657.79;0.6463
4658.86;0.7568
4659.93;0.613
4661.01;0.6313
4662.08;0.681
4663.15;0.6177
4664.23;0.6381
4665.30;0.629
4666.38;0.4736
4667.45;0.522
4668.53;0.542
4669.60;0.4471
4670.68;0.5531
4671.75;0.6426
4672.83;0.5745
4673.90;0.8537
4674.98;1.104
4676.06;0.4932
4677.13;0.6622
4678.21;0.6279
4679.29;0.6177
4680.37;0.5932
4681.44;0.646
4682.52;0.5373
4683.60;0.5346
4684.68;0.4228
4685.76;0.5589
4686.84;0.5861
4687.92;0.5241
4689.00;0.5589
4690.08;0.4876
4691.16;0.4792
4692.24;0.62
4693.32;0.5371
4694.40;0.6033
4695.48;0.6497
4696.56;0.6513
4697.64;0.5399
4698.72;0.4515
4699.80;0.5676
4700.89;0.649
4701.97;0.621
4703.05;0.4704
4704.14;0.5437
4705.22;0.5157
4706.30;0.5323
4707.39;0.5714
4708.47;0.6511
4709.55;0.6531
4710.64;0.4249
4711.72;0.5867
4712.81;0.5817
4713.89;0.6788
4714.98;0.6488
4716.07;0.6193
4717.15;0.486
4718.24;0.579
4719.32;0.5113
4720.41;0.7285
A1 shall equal -2.2 A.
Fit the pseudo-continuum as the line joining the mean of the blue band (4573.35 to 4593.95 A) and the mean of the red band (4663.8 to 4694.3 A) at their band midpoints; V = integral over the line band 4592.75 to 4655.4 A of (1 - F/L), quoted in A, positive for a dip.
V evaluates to -4.7 A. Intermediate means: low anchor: 0.548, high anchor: 0.588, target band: 0.607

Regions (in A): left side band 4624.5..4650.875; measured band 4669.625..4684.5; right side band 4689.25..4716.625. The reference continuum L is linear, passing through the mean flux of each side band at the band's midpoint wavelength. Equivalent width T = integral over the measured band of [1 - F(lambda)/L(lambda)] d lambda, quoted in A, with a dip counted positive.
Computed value -1.3 A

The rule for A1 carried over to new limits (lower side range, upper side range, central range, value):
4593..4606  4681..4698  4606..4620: -0.99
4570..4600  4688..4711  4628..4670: -1.50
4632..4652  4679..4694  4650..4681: -3.02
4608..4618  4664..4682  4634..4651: 1.57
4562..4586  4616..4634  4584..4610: 1.90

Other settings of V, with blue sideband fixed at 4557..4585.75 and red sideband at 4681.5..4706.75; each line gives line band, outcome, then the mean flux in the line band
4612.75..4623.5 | -1.4 A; 0.643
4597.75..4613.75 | -1.4 A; 0.62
